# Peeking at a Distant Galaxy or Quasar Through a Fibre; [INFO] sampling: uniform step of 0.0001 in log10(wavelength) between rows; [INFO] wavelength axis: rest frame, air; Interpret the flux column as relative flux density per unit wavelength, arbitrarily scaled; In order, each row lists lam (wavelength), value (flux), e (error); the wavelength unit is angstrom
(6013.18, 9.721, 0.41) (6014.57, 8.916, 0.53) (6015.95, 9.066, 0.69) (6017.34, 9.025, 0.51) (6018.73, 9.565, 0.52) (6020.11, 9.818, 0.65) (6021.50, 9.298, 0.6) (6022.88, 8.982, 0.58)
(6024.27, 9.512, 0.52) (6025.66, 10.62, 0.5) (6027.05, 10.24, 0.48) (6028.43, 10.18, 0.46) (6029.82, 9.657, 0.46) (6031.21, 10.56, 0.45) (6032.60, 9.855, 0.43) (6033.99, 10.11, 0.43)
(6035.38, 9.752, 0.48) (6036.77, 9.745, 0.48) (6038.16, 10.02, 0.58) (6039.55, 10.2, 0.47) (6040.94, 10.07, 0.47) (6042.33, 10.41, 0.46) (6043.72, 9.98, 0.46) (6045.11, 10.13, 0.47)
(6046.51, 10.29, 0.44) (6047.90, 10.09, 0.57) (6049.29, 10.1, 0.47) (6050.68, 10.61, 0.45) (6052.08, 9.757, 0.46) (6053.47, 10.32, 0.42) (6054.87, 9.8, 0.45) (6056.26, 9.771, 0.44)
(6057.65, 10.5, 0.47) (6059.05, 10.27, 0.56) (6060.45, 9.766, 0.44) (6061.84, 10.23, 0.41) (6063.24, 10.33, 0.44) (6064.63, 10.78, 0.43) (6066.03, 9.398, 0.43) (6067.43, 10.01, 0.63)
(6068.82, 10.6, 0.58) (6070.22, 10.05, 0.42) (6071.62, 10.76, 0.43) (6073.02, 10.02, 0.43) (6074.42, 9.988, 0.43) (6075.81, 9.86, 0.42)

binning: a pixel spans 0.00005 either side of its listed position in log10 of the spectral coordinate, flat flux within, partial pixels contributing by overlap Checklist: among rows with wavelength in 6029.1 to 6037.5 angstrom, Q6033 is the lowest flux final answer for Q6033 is 9.657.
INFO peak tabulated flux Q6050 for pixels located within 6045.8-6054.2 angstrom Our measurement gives 10.61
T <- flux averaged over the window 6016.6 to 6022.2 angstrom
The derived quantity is 9.42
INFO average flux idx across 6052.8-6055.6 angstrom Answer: 10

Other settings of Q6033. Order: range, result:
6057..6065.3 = 9.766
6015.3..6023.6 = 8.982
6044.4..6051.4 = 10.09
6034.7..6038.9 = 9.745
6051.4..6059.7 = 9.757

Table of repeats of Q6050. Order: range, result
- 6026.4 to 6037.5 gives 10.56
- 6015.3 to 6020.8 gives 9.818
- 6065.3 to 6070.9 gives 10.6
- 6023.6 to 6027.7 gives 10.62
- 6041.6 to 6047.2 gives 10.41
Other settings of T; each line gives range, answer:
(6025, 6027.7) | 10.4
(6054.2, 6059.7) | 10.1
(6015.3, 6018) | 9.03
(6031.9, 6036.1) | 9.9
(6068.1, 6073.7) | 10.4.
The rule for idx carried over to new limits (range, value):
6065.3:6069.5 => 10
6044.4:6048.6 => 10.2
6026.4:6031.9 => 10.2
